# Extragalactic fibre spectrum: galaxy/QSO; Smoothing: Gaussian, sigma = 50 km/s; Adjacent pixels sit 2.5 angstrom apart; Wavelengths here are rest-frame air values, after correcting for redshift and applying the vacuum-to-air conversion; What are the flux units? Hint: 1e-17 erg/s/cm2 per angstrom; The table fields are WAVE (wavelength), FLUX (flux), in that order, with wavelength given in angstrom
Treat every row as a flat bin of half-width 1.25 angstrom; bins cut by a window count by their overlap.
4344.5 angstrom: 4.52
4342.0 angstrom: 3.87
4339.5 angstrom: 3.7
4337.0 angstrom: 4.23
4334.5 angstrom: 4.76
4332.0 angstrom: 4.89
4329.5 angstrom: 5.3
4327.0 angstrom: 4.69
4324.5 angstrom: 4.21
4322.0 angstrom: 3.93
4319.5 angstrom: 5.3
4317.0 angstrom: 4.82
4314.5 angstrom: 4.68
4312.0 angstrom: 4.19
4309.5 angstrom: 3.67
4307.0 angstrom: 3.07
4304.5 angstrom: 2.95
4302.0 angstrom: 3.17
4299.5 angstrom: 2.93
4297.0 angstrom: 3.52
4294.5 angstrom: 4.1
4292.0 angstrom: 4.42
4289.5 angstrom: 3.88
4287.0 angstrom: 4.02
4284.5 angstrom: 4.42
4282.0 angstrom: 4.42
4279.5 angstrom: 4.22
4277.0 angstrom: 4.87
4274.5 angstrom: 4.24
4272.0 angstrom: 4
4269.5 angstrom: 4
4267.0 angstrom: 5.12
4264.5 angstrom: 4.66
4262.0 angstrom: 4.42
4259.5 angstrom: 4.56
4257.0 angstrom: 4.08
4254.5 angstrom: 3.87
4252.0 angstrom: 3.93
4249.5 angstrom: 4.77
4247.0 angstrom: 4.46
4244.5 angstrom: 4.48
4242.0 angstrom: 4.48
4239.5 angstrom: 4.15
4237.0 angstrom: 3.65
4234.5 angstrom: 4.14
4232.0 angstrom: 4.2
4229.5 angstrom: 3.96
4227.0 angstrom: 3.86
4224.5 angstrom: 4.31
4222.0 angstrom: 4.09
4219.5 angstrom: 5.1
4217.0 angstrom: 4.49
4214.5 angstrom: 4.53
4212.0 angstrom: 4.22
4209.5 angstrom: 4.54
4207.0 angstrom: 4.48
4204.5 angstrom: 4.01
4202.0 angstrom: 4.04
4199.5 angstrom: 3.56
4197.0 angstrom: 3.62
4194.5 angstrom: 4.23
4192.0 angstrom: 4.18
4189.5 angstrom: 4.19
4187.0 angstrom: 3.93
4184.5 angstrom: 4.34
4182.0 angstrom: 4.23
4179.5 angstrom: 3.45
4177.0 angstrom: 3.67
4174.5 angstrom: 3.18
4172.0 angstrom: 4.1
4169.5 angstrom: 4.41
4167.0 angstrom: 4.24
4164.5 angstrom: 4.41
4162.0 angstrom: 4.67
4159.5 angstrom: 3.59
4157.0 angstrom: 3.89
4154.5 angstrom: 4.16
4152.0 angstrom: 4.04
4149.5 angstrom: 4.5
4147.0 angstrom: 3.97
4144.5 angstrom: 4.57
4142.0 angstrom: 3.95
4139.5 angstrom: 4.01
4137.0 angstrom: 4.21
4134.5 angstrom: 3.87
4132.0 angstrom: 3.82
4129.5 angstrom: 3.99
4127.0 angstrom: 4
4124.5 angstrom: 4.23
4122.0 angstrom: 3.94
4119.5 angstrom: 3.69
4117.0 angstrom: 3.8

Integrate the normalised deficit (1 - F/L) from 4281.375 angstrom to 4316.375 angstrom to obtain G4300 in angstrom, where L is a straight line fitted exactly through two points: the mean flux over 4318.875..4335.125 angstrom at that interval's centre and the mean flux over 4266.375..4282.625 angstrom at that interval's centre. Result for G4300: 5.4 angstrom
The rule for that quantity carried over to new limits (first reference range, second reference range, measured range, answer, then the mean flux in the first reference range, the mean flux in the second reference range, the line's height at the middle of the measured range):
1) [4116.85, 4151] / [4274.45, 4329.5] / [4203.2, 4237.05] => -1.7 angstrom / 4.05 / 4.1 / 4.08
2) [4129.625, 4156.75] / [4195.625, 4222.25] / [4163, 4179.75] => 0.8 angstrom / 4.1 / 4.25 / 4.16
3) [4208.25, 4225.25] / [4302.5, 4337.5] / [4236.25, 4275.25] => 0.9 angstrom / 4.47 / 4.31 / 4.41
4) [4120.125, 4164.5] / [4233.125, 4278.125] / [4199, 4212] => 0.2 angstrom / 4.09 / 4.32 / 4.22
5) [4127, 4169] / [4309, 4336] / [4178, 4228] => 1.2 angstrom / 4.12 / 4.61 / 4.27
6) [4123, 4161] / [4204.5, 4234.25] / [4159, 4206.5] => 2.0 angstrom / 4.06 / 4.32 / 4.2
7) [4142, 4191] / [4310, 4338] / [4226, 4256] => 1.2 angstrom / 4.08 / 4.61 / 4.33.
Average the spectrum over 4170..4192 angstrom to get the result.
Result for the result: 3.92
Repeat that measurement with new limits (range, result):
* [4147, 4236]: 4.13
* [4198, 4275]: 4.27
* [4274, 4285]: 4.45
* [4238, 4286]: 4.37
